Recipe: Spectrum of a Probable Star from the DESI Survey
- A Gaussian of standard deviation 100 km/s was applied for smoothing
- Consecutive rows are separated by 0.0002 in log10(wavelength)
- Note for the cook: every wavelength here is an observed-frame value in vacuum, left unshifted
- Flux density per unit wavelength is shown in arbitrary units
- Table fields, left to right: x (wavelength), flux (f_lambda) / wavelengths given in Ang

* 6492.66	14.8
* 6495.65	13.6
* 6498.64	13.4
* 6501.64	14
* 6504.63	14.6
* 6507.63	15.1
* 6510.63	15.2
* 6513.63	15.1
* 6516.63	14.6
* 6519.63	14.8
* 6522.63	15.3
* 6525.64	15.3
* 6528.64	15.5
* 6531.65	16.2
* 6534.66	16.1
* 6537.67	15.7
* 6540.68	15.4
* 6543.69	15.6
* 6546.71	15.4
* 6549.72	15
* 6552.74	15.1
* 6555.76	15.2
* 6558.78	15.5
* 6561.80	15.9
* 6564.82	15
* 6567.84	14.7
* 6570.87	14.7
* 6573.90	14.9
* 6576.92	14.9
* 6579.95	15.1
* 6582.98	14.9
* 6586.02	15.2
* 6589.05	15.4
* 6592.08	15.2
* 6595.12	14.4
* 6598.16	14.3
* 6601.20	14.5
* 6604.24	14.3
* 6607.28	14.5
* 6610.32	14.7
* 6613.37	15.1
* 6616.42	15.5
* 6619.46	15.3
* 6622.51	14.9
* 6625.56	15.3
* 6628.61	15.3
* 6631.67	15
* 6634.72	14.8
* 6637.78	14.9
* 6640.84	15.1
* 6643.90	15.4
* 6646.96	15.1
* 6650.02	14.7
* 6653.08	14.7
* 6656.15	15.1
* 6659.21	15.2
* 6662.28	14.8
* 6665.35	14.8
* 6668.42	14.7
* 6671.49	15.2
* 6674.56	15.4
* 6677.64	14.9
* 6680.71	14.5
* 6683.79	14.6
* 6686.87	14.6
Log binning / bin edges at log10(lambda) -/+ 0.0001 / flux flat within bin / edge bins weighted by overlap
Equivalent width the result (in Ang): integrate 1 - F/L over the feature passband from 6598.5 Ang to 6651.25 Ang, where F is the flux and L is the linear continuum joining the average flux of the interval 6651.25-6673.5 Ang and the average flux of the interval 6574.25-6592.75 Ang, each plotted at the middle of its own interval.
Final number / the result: 0.23 Ang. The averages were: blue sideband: 15.1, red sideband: 14.9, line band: 15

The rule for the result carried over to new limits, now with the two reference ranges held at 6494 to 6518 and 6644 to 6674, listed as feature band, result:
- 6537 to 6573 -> -1.57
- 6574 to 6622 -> -0.42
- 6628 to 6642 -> -0.11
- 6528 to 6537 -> -0.88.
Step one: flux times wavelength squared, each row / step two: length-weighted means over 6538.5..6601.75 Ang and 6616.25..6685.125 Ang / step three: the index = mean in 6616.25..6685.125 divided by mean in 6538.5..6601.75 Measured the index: 1.0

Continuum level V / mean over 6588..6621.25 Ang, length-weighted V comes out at 14.8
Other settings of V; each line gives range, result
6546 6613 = 14.9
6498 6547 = 15.2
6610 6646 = 15.1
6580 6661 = 15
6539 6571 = 15.3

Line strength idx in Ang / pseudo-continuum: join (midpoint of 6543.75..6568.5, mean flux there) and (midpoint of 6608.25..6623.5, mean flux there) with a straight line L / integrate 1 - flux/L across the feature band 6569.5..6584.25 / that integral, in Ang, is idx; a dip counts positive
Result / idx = 0.3 Ang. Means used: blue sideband 15.3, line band 14.9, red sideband 15.1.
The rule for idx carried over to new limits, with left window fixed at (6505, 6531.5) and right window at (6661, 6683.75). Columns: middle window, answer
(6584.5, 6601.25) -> 0.2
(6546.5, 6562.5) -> -0.3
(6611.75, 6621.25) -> -0.2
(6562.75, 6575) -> 0.2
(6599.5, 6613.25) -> 0.4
